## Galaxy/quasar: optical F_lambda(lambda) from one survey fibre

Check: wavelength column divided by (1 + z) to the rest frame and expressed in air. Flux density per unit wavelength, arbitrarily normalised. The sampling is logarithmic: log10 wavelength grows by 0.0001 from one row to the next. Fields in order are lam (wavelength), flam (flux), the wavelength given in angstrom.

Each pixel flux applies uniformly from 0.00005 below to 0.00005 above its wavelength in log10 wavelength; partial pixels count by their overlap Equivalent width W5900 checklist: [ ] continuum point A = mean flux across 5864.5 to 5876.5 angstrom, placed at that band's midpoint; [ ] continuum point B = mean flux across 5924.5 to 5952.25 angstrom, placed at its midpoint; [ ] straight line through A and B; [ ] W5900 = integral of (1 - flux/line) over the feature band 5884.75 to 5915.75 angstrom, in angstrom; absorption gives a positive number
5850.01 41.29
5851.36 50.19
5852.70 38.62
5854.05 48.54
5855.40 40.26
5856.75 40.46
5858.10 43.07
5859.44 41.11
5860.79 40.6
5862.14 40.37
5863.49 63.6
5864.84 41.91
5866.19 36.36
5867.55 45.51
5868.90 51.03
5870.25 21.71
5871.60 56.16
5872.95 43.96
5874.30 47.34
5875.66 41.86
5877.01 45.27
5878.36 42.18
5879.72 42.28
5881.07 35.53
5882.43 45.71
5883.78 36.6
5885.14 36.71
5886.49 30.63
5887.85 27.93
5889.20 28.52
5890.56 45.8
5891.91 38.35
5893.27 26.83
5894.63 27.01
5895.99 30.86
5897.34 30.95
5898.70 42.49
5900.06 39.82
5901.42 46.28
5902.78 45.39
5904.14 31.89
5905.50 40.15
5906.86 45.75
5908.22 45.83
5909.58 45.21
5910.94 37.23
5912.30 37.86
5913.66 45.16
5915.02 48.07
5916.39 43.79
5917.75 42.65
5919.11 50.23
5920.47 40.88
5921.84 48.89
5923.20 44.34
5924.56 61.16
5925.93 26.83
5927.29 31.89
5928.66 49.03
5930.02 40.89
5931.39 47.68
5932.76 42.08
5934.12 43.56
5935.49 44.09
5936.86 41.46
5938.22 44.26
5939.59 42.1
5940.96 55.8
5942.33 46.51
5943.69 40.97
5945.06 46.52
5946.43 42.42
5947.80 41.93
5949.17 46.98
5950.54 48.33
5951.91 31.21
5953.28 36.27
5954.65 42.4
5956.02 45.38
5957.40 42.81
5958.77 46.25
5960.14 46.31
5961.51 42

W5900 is 3.6 angstrom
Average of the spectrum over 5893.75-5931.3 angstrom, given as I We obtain 41.5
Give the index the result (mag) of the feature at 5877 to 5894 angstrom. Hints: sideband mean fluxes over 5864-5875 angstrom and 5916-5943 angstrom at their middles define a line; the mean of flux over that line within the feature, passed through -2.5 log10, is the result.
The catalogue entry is 0.185 mag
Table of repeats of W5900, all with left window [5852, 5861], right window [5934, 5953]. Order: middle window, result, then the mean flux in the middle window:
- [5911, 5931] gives -0.1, 43.5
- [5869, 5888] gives 1.0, 40.2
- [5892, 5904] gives 1.9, 36.1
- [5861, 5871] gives -0.2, 42.9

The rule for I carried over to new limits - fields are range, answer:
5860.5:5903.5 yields 39.8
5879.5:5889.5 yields 35.5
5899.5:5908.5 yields 42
